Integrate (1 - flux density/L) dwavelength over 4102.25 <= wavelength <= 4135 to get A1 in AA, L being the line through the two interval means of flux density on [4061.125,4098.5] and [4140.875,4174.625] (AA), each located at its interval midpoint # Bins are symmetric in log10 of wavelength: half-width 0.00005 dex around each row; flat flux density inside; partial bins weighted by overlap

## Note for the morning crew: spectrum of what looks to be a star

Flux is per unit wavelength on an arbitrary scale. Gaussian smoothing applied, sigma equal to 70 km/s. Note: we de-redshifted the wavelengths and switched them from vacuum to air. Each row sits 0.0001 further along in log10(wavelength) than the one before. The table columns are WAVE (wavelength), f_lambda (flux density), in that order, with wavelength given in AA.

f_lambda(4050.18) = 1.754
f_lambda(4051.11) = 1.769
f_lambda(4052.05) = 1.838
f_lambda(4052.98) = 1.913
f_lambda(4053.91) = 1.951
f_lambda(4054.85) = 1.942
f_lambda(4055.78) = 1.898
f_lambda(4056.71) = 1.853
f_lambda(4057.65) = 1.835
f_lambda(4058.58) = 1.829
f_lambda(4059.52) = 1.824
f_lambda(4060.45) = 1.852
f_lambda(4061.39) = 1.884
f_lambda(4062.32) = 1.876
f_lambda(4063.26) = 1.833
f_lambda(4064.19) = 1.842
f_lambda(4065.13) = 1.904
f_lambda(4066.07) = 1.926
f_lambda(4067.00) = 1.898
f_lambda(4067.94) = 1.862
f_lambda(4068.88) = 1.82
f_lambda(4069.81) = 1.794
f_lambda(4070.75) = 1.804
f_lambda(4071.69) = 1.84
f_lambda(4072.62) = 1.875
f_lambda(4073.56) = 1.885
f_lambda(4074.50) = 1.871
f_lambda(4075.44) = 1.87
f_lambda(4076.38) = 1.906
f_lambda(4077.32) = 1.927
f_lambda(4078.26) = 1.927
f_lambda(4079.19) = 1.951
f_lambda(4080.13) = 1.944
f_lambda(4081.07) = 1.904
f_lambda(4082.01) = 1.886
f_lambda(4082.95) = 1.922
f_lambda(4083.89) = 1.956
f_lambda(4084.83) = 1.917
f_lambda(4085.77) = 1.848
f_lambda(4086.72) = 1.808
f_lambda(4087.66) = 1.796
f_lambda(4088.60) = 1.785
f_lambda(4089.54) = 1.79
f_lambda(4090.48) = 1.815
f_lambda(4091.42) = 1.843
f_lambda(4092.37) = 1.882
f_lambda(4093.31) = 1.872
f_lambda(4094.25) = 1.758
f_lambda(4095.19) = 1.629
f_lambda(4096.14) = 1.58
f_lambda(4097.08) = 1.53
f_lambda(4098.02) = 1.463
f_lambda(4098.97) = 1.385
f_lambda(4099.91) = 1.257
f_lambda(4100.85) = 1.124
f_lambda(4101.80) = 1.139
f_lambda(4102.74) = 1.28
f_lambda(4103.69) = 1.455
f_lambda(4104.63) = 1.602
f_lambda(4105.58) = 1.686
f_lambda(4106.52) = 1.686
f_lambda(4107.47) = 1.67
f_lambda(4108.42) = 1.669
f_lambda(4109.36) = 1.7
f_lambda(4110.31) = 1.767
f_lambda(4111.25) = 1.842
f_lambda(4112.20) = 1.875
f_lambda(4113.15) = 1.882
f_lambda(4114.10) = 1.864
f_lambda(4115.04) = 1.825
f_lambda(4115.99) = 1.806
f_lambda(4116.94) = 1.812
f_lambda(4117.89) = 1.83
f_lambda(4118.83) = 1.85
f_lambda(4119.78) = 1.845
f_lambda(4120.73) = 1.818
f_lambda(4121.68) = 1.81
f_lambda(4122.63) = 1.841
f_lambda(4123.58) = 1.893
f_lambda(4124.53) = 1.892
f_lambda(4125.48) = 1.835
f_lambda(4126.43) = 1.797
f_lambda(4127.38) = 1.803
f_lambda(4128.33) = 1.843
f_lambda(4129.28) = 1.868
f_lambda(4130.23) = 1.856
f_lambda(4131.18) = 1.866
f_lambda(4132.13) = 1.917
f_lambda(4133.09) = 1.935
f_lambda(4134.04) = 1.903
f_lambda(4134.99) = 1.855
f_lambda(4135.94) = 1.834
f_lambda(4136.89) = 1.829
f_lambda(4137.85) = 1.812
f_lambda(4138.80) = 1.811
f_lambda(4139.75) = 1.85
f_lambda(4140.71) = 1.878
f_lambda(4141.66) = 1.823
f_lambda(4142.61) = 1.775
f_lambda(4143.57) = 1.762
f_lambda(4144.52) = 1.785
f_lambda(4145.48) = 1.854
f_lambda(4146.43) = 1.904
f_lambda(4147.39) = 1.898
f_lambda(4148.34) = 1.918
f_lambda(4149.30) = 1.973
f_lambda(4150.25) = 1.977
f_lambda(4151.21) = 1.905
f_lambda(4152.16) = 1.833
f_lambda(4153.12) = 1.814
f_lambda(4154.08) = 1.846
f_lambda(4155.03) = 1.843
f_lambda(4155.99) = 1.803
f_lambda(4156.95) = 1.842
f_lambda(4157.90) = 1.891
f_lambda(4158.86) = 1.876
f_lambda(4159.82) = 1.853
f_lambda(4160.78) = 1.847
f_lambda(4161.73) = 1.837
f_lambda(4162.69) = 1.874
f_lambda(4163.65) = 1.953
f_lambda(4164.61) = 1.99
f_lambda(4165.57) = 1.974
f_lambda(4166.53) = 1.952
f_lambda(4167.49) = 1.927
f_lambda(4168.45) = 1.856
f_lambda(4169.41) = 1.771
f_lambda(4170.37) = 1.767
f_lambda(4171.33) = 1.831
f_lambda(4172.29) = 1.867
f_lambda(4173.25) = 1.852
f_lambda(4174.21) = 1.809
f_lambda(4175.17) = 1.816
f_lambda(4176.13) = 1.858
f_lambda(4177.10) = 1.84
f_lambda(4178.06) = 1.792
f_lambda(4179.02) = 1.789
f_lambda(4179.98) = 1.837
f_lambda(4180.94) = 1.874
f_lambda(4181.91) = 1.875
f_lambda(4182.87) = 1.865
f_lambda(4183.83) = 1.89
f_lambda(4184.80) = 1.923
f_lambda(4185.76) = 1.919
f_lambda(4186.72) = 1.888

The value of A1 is 1.1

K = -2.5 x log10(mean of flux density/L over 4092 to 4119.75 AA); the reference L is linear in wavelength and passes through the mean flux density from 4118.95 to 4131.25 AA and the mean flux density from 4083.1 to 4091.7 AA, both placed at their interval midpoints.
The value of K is 0.12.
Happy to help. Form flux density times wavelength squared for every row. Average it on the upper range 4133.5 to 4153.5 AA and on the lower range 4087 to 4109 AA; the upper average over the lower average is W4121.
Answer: 1.19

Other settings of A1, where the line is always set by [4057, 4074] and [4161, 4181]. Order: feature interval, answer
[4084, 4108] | 2.9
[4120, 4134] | 0.0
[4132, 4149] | 0.1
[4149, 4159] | -0.1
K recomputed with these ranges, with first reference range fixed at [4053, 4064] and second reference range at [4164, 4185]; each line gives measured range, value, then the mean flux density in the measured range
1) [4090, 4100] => 0.134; 1.65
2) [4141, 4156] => 0.002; 1.86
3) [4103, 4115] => 0.089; 1.72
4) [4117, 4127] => 0.015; 1.84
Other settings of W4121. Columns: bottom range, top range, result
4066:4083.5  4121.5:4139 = 1.01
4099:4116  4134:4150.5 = 1.17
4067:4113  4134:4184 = 1.10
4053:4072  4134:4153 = 1.04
